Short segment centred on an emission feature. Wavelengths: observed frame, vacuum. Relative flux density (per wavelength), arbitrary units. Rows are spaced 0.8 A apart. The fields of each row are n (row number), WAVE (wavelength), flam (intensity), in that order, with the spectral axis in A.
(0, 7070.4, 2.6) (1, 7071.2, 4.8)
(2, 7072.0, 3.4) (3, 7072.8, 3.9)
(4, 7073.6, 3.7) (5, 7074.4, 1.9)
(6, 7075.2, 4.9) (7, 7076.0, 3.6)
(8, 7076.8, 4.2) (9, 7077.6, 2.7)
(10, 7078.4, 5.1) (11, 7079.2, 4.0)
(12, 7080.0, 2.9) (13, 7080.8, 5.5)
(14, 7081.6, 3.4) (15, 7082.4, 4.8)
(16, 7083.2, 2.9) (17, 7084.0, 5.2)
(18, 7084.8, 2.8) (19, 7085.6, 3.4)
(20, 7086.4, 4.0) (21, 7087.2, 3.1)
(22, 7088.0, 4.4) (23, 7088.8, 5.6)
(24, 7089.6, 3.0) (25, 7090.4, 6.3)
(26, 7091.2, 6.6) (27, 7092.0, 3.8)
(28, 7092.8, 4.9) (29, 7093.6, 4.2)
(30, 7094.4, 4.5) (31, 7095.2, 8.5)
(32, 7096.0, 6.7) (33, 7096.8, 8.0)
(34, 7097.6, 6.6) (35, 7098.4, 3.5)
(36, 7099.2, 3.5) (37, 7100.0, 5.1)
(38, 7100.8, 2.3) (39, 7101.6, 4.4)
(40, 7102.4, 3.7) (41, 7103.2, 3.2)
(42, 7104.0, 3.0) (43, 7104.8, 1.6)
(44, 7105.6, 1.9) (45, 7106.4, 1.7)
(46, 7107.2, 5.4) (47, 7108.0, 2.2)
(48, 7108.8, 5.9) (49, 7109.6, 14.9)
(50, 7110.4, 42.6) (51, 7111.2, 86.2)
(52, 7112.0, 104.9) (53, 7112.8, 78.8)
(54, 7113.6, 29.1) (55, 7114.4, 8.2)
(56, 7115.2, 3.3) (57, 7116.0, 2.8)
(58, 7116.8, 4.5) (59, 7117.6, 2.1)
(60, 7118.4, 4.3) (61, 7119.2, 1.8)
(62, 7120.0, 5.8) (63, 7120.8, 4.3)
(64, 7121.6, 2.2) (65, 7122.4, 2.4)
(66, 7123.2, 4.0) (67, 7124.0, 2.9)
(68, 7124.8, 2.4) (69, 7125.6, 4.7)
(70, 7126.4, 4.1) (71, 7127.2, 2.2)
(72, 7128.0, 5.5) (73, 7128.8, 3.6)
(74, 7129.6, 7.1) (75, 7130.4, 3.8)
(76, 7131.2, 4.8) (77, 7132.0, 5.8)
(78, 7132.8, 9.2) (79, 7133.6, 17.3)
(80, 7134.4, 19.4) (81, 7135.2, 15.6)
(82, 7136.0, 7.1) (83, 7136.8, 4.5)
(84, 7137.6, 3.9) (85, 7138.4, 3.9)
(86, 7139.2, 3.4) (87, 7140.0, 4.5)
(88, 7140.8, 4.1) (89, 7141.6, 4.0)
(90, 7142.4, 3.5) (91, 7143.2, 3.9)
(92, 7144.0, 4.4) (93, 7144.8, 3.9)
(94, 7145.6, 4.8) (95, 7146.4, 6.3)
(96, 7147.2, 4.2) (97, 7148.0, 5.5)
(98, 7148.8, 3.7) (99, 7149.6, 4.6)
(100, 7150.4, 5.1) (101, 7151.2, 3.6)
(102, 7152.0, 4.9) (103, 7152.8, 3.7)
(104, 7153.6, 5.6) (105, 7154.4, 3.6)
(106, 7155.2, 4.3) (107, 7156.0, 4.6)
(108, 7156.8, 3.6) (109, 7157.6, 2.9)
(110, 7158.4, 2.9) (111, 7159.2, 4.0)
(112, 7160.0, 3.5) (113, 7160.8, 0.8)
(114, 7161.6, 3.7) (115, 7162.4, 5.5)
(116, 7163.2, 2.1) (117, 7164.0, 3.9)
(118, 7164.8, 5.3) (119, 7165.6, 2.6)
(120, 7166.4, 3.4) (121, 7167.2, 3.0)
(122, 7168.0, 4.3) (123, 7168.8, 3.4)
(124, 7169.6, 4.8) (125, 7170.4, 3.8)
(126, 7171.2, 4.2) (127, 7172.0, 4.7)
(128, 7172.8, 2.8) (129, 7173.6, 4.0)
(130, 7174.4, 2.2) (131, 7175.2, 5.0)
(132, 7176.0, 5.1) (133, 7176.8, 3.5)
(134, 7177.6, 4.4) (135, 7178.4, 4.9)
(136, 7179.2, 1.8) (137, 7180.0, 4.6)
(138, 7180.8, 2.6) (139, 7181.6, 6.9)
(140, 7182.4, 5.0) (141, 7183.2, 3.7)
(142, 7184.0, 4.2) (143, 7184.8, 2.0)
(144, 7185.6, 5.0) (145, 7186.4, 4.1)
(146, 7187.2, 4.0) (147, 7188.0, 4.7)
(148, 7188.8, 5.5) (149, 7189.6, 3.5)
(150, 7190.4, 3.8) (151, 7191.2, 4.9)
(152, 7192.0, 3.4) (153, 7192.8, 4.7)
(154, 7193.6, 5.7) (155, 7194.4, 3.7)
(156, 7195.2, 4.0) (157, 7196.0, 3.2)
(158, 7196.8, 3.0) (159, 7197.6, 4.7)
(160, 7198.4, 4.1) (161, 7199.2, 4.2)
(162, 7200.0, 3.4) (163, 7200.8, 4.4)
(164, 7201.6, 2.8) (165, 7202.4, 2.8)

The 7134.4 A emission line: [N II]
